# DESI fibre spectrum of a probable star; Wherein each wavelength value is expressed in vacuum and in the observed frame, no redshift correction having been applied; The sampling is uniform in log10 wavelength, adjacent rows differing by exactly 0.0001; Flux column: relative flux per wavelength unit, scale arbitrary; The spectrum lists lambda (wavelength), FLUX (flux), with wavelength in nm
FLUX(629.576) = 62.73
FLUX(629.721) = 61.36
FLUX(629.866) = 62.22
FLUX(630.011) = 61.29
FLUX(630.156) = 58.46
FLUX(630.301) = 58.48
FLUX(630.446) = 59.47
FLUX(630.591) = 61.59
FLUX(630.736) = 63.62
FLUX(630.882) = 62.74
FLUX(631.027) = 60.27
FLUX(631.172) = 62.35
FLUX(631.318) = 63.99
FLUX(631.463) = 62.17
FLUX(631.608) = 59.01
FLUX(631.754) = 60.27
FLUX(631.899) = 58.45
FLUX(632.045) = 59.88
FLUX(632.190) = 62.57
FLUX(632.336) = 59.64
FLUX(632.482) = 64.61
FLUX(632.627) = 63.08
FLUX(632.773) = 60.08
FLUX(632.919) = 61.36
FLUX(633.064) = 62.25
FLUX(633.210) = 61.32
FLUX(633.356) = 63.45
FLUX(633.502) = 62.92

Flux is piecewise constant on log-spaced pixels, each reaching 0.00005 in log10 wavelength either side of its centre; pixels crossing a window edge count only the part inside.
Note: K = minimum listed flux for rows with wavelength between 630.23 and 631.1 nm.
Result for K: 58.48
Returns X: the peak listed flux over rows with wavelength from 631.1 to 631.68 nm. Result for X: 63.99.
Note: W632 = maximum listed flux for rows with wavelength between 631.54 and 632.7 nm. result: 64.61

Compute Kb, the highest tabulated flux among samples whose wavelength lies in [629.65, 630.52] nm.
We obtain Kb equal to 62.22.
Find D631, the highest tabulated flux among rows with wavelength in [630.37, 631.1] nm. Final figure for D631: 63.62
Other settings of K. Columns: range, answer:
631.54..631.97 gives 58.45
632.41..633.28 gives 60.08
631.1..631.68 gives 59.01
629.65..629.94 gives 61.36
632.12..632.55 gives 59.64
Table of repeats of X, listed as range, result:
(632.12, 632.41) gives 62.57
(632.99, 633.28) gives 62.25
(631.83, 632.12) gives 59.88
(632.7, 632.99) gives 61.36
